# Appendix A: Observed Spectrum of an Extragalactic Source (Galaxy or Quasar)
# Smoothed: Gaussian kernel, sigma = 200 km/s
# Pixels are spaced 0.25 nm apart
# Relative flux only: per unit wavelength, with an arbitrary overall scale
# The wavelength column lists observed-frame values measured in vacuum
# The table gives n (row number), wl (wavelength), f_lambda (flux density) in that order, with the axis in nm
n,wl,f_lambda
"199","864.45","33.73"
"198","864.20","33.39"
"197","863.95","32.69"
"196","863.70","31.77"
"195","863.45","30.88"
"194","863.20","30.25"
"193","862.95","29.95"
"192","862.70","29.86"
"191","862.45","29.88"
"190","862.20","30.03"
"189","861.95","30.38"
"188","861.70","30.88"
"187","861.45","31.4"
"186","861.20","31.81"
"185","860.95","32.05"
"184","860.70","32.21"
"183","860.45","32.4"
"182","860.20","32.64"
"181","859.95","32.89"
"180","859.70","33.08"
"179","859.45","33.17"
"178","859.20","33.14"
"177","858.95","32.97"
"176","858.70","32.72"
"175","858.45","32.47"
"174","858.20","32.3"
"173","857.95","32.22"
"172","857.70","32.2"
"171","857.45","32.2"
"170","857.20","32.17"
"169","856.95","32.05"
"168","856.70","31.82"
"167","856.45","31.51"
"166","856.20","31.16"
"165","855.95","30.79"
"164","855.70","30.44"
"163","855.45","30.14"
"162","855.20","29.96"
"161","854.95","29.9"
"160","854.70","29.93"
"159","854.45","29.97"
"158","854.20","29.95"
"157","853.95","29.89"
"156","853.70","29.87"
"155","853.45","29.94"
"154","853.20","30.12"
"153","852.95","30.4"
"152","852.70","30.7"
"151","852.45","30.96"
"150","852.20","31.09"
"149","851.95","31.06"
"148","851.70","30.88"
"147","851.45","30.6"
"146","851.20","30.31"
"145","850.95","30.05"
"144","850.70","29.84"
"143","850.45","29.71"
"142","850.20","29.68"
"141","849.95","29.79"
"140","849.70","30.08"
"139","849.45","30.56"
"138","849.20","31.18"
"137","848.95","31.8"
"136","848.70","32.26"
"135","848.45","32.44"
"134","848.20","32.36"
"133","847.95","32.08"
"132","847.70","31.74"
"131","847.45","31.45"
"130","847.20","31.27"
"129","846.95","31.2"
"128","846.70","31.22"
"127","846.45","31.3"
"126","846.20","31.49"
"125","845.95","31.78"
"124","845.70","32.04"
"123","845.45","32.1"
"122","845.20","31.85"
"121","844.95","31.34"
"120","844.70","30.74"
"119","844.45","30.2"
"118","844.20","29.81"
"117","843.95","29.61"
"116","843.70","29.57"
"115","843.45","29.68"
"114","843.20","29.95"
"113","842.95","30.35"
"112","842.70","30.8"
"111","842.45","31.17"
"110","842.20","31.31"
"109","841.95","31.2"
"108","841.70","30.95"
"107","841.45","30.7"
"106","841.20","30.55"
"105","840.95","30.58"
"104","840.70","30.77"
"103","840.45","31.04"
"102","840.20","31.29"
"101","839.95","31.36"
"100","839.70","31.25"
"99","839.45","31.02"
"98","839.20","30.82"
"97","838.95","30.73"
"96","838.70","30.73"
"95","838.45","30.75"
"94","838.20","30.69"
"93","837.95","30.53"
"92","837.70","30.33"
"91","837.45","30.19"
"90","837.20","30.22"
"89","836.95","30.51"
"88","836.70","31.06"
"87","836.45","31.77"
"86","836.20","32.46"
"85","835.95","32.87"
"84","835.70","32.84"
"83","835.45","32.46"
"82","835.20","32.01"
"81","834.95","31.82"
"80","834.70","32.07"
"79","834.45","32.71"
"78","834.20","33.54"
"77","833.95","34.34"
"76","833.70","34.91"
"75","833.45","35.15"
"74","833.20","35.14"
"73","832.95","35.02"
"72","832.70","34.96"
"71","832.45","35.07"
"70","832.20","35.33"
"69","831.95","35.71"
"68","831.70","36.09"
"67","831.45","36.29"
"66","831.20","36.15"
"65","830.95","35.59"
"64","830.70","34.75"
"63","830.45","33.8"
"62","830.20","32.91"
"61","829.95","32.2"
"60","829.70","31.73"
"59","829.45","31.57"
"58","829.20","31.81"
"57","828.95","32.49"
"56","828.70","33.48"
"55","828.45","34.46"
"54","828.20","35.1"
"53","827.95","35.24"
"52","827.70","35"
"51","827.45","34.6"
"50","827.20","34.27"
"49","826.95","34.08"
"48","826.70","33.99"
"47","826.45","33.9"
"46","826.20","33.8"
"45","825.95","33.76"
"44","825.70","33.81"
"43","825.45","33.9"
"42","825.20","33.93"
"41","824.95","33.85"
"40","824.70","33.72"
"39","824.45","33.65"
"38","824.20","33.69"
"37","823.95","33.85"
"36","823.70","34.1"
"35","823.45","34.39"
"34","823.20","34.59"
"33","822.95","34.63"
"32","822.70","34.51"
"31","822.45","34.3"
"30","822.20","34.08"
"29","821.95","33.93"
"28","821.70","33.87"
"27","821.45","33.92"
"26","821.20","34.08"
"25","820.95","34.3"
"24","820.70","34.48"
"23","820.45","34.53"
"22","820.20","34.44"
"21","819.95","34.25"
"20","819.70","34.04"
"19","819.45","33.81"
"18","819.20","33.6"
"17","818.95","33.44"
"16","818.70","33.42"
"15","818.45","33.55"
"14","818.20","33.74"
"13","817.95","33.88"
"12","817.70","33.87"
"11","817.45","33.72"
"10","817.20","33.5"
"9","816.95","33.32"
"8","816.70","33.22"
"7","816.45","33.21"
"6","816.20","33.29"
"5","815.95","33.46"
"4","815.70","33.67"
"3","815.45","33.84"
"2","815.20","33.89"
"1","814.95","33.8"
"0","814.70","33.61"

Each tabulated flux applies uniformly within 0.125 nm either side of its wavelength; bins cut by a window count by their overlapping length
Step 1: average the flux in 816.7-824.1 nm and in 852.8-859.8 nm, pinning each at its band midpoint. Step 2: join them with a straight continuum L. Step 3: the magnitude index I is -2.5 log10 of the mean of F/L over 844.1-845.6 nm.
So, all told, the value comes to 0.04 mag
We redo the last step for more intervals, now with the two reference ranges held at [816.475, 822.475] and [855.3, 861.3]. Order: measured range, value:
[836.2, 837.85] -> 0.08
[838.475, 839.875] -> 0.07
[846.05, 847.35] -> 0.04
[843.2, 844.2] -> 0.11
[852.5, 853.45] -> 0.07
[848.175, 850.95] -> 0.06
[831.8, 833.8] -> -0.06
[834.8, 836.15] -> 0.02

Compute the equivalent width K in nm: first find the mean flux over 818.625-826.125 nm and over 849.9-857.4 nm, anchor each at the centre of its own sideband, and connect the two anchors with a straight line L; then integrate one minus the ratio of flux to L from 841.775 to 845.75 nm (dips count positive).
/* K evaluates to 0.115 nm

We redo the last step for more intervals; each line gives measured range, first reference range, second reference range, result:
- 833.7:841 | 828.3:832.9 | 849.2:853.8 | 0.31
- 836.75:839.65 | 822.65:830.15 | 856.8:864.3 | 0.22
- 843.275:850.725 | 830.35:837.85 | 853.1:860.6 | 0.31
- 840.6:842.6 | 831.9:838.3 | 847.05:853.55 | 0.07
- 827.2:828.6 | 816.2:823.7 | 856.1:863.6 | -0.05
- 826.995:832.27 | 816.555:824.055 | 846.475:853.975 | -0.19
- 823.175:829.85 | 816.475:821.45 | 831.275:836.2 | 0.04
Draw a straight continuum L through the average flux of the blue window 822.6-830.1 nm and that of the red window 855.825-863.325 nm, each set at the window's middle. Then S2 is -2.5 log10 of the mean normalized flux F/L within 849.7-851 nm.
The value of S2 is 0.087 mag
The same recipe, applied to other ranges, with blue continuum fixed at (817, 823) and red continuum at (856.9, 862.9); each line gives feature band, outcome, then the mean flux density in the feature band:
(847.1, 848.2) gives 0.03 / 31.7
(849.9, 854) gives 0.07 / 30.3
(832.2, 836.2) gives -0.01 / 33.7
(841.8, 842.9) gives 0.06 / 31.1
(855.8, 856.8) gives 0.03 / 31.3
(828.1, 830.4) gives 0.02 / 32.9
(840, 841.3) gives 0.07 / 30.9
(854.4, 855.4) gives 0.08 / 30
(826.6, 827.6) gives -0.02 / 34.3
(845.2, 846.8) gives 0.03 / 31.7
